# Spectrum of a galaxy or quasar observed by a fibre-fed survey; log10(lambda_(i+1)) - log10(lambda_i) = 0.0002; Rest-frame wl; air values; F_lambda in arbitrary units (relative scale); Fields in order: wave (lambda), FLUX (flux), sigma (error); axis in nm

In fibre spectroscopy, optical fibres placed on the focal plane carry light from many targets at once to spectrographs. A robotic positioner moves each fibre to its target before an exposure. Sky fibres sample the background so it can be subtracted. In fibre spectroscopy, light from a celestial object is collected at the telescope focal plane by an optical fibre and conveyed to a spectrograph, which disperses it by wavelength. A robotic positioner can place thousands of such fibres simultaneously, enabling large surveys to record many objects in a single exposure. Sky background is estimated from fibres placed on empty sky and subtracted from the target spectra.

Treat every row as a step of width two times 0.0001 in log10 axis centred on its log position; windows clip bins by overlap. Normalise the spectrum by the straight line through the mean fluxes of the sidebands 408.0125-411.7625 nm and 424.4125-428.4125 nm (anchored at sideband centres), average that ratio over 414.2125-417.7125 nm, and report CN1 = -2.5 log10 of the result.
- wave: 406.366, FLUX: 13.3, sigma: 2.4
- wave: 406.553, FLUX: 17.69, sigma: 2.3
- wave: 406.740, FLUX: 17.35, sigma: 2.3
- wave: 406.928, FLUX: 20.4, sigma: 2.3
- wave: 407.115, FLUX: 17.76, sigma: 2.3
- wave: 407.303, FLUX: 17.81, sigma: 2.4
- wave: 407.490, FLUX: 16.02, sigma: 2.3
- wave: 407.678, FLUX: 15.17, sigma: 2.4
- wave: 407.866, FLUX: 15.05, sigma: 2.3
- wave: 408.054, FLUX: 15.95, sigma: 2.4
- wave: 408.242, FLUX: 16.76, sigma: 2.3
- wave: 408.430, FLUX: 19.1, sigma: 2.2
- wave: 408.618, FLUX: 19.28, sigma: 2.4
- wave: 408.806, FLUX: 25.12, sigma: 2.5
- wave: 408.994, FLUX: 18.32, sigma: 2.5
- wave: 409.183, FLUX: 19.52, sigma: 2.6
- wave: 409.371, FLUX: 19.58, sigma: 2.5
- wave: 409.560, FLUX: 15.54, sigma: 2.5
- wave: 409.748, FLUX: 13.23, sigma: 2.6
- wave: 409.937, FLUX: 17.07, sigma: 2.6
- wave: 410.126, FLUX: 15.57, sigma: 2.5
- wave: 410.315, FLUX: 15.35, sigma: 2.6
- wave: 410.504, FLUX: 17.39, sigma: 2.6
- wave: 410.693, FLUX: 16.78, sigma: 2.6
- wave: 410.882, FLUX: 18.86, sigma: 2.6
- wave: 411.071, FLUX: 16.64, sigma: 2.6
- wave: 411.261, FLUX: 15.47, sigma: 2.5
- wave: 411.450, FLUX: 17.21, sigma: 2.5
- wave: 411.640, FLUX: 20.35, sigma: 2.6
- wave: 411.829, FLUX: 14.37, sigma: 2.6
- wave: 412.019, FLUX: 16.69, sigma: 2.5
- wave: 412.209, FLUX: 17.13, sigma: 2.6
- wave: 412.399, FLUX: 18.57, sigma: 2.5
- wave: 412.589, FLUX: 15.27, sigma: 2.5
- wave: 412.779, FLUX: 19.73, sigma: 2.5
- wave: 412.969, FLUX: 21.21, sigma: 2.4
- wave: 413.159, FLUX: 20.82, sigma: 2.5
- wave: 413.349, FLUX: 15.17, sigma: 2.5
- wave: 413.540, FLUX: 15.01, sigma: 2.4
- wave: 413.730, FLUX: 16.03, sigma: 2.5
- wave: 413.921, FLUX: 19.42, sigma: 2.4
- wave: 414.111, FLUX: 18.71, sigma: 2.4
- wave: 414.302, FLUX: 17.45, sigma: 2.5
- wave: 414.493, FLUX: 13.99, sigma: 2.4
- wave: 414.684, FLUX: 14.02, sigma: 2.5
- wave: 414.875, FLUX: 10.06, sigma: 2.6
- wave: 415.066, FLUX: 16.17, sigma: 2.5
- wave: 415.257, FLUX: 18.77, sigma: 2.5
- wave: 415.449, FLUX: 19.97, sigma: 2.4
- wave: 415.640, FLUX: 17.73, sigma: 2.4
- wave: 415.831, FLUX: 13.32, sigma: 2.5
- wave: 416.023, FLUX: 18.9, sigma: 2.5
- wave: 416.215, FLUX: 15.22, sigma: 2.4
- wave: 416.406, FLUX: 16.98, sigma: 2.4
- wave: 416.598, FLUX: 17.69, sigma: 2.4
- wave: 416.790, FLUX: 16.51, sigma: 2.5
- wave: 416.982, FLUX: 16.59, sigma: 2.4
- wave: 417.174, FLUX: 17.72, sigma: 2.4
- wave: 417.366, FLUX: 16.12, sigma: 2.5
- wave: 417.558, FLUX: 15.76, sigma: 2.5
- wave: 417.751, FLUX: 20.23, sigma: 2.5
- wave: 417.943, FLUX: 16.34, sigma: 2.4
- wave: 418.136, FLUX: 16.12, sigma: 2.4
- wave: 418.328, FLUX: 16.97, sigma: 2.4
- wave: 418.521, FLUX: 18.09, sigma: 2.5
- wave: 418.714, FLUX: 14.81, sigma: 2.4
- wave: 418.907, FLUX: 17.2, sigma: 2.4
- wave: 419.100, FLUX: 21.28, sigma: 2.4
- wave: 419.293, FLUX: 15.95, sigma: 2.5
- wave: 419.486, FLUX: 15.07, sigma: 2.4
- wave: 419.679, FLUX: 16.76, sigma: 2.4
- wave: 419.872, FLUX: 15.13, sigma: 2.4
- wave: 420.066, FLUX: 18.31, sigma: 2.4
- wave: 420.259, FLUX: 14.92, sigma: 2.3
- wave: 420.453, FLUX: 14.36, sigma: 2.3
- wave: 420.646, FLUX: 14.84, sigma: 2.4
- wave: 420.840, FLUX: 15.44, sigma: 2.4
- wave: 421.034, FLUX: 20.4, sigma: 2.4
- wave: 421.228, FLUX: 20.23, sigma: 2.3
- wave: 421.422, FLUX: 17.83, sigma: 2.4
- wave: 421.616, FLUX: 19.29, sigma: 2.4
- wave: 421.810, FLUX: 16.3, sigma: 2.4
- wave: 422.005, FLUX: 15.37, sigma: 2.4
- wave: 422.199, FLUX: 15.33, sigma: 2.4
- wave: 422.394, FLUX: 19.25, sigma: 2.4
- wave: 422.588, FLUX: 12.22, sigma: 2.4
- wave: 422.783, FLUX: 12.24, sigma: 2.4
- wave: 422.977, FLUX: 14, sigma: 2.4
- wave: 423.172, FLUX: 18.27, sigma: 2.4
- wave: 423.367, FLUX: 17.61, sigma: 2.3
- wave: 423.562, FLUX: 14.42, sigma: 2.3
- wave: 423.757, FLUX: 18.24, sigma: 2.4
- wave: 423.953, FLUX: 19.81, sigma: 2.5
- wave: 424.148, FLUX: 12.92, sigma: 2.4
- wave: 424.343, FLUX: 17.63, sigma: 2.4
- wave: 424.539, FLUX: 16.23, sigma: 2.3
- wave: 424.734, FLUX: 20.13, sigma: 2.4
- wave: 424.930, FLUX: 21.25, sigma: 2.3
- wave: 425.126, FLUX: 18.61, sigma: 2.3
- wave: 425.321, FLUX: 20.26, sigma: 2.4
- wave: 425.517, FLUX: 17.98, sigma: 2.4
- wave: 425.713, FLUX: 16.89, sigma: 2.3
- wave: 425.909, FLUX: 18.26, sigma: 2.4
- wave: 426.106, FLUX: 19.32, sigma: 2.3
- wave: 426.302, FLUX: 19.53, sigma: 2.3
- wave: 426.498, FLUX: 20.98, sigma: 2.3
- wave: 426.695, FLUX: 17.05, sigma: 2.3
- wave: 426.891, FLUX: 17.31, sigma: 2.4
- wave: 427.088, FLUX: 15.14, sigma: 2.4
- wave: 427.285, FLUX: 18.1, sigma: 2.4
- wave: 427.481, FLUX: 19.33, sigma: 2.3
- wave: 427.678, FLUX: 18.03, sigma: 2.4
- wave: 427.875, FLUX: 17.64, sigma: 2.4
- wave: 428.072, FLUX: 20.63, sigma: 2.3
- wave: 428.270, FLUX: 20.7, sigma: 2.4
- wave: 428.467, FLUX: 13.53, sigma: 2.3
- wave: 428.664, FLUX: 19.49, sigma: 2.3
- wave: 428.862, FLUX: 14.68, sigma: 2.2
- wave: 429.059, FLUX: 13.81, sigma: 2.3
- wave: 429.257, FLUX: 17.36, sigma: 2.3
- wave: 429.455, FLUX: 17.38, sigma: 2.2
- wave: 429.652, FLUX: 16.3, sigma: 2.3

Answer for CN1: 0.11 mag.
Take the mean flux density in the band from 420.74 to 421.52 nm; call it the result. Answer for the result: 18.5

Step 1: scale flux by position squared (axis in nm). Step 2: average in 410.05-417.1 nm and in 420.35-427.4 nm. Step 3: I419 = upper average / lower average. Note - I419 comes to 1.08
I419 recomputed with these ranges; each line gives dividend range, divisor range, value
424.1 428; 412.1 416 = 1.14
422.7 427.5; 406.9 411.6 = 1.10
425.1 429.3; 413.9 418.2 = 1.14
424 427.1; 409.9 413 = 1.13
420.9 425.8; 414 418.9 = 1.08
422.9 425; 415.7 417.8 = 1.07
